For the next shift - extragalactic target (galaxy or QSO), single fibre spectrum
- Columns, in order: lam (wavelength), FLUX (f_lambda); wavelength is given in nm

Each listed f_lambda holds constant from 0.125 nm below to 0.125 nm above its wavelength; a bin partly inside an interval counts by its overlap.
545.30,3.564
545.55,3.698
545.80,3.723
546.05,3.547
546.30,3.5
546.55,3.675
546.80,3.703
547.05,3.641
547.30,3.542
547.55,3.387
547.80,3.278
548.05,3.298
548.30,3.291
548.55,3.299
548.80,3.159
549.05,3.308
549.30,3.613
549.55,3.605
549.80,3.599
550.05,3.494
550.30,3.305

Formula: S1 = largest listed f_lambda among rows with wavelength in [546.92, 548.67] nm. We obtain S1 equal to 3.641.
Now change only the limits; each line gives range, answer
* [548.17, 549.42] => 3.613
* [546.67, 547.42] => 3.703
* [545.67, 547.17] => 3.723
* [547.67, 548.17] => 3.298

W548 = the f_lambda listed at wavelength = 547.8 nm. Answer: 3.278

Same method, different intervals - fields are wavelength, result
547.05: 3.641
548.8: 3.159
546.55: 3.675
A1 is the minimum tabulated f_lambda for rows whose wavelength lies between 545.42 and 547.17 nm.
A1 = 3.5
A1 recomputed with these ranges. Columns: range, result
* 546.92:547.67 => 3.387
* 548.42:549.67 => 3.159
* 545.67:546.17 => 3.547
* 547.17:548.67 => 3.278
